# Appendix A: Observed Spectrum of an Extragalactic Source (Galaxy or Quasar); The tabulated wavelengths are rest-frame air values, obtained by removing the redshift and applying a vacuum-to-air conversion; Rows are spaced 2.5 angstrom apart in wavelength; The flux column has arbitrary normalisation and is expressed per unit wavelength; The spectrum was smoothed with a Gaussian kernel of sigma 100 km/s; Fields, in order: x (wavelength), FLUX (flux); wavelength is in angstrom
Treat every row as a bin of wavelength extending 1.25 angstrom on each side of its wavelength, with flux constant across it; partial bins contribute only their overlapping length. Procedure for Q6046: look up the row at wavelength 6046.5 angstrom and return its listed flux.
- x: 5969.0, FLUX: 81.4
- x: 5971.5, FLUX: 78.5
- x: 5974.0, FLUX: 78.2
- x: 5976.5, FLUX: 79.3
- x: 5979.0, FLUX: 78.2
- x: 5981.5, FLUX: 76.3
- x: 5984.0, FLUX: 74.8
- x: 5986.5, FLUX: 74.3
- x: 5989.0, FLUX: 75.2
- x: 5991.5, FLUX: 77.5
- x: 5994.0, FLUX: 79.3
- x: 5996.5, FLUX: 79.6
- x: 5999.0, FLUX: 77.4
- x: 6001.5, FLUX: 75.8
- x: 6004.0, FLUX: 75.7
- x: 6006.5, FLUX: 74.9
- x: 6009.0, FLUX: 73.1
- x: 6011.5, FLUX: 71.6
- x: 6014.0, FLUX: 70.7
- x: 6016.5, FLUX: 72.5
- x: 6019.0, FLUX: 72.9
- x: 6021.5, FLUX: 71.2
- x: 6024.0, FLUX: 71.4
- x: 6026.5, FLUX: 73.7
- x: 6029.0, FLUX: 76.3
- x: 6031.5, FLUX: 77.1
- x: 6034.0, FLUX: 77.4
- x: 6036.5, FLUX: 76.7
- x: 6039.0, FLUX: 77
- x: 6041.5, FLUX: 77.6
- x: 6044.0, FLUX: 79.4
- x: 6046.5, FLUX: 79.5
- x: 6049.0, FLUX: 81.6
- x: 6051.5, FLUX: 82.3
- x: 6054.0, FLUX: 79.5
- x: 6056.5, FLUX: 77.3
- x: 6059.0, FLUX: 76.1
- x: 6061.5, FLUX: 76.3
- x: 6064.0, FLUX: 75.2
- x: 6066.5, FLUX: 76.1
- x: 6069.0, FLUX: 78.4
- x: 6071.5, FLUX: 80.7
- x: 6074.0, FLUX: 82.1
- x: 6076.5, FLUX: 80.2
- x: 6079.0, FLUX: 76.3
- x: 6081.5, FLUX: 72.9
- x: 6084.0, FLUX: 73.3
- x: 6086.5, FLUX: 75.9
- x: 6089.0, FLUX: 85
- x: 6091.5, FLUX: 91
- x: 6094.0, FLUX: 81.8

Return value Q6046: 79.5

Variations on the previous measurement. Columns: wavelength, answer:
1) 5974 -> 78.2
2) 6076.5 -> 80.2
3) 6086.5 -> 75.9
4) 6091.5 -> 91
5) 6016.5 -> 72.5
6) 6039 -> 77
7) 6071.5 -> 80.7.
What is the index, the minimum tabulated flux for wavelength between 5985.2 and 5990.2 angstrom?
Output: 74.3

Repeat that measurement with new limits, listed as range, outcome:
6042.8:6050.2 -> 79.4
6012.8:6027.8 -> 70.7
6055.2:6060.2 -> 76.1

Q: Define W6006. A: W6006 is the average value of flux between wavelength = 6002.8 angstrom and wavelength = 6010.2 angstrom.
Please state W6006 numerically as 74.6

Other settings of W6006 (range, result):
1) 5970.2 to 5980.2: 78.6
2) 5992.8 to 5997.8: 79.4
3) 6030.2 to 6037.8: 77.1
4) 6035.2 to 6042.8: 77.1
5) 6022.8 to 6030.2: 73.8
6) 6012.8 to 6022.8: 71.8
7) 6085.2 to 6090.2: 80.3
